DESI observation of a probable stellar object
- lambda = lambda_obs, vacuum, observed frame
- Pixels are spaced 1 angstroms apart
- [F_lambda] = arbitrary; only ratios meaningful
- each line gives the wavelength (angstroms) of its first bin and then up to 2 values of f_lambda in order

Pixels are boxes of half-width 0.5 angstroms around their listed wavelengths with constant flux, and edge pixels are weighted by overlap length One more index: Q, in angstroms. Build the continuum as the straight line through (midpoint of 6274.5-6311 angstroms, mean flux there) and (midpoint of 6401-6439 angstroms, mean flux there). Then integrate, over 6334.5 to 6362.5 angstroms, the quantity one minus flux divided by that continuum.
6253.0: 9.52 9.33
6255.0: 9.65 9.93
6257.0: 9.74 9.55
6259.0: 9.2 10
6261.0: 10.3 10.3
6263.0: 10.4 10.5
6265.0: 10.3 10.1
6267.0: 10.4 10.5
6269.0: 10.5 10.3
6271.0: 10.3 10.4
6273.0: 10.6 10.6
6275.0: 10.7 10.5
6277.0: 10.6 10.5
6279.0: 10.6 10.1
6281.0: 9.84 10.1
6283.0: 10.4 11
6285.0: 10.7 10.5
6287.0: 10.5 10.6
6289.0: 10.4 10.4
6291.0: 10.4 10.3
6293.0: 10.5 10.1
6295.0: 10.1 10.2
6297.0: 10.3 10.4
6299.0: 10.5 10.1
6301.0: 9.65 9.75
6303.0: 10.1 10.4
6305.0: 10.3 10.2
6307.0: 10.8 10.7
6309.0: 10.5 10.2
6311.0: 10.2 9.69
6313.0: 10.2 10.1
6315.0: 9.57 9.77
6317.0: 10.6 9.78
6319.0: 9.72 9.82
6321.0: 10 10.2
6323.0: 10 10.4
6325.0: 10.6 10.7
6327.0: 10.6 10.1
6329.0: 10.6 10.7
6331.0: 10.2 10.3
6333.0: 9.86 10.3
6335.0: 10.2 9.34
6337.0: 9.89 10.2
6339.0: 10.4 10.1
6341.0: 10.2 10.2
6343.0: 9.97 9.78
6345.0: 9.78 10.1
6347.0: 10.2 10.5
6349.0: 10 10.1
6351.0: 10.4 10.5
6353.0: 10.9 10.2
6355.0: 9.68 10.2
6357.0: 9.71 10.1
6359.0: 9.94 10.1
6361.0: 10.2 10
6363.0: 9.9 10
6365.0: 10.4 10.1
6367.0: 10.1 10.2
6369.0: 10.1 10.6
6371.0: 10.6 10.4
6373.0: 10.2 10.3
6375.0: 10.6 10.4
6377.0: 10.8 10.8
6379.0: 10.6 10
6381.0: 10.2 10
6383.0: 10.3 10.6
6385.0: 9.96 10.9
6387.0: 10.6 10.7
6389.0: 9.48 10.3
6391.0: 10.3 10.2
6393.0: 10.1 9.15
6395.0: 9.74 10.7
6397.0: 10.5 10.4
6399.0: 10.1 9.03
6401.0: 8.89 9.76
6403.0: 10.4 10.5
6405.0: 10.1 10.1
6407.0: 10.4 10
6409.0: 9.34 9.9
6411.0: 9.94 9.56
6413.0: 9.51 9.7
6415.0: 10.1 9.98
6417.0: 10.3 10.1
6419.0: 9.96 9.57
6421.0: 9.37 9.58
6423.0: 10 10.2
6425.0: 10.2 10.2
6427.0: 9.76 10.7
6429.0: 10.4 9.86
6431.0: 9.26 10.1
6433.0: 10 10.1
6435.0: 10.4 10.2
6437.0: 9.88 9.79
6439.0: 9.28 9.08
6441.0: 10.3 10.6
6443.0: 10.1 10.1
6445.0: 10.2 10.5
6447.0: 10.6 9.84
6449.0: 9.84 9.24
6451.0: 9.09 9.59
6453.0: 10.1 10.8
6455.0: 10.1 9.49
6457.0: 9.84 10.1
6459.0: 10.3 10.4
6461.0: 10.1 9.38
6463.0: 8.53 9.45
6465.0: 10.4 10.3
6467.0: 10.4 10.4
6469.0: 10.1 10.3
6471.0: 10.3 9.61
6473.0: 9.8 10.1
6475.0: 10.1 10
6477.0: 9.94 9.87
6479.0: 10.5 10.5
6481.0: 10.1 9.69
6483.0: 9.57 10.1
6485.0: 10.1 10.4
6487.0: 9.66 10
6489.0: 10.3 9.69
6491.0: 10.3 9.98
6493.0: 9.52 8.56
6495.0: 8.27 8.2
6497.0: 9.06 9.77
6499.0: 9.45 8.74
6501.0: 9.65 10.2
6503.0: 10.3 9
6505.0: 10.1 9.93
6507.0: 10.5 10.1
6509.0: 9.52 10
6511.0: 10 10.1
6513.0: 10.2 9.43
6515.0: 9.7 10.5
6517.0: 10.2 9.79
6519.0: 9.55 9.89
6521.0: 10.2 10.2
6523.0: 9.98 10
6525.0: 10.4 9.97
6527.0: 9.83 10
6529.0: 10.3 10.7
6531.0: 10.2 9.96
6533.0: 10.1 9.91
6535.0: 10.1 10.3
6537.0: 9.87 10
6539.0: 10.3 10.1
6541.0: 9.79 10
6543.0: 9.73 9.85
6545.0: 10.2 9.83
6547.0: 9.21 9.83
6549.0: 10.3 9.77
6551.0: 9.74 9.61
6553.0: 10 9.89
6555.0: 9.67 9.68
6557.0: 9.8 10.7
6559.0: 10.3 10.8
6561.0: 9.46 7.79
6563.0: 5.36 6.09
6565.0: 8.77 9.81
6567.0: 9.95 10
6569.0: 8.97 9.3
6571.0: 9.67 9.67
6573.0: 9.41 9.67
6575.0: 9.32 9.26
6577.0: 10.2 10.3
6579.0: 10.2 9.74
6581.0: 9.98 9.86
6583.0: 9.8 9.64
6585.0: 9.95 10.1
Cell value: 0.2 angstroms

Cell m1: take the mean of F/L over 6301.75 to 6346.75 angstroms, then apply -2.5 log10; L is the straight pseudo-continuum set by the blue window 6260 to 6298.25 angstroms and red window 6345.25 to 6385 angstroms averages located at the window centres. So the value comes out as 0.02 mag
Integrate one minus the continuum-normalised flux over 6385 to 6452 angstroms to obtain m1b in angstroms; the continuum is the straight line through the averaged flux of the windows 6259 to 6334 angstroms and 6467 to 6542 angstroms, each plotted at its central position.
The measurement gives 0.6 angstroms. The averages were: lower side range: 10.3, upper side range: 9.92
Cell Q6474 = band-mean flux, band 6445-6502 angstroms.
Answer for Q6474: 9.85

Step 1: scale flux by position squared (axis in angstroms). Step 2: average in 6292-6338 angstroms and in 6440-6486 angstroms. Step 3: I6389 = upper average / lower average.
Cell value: 1.0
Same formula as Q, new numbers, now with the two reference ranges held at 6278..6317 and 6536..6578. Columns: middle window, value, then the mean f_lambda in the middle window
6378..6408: -0.4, 10.1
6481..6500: 0.3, 9.58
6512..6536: -1.0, 10.1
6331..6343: 0.1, 10.1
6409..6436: 0.0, 9.95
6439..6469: -0.3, 9.96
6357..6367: 0.0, 10.1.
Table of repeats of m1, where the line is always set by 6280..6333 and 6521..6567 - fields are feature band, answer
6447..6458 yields 0.01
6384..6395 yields -0.01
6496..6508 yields 0.02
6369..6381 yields -0.04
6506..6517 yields -0.02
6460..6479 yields -0.01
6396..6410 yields 0.01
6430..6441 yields 0.02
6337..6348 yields 0.01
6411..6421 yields 0.02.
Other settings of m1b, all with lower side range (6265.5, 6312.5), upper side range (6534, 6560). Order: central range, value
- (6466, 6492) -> 0.0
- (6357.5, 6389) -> -0.2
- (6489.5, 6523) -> 1.0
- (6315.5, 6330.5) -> 0.1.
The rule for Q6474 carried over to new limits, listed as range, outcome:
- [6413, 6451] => 9.97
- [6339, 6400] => 10.2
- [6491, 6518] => 9.67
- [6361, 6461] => 10.1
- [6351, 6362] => 10.2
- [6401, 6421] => 9.92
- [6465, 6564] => 9.84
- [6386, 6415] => 10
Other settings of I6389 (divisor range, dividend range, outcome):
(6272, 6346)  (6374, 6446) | 1.01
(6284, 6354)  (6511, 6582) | 1.02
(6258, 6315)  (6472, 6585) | 1.02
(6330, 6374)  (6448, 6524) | 1.01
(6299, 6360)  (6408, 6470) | 1.01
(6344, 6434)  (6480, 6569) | 1.01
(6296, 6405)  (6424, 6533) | 1.01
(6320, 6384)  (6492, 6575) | 1.00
